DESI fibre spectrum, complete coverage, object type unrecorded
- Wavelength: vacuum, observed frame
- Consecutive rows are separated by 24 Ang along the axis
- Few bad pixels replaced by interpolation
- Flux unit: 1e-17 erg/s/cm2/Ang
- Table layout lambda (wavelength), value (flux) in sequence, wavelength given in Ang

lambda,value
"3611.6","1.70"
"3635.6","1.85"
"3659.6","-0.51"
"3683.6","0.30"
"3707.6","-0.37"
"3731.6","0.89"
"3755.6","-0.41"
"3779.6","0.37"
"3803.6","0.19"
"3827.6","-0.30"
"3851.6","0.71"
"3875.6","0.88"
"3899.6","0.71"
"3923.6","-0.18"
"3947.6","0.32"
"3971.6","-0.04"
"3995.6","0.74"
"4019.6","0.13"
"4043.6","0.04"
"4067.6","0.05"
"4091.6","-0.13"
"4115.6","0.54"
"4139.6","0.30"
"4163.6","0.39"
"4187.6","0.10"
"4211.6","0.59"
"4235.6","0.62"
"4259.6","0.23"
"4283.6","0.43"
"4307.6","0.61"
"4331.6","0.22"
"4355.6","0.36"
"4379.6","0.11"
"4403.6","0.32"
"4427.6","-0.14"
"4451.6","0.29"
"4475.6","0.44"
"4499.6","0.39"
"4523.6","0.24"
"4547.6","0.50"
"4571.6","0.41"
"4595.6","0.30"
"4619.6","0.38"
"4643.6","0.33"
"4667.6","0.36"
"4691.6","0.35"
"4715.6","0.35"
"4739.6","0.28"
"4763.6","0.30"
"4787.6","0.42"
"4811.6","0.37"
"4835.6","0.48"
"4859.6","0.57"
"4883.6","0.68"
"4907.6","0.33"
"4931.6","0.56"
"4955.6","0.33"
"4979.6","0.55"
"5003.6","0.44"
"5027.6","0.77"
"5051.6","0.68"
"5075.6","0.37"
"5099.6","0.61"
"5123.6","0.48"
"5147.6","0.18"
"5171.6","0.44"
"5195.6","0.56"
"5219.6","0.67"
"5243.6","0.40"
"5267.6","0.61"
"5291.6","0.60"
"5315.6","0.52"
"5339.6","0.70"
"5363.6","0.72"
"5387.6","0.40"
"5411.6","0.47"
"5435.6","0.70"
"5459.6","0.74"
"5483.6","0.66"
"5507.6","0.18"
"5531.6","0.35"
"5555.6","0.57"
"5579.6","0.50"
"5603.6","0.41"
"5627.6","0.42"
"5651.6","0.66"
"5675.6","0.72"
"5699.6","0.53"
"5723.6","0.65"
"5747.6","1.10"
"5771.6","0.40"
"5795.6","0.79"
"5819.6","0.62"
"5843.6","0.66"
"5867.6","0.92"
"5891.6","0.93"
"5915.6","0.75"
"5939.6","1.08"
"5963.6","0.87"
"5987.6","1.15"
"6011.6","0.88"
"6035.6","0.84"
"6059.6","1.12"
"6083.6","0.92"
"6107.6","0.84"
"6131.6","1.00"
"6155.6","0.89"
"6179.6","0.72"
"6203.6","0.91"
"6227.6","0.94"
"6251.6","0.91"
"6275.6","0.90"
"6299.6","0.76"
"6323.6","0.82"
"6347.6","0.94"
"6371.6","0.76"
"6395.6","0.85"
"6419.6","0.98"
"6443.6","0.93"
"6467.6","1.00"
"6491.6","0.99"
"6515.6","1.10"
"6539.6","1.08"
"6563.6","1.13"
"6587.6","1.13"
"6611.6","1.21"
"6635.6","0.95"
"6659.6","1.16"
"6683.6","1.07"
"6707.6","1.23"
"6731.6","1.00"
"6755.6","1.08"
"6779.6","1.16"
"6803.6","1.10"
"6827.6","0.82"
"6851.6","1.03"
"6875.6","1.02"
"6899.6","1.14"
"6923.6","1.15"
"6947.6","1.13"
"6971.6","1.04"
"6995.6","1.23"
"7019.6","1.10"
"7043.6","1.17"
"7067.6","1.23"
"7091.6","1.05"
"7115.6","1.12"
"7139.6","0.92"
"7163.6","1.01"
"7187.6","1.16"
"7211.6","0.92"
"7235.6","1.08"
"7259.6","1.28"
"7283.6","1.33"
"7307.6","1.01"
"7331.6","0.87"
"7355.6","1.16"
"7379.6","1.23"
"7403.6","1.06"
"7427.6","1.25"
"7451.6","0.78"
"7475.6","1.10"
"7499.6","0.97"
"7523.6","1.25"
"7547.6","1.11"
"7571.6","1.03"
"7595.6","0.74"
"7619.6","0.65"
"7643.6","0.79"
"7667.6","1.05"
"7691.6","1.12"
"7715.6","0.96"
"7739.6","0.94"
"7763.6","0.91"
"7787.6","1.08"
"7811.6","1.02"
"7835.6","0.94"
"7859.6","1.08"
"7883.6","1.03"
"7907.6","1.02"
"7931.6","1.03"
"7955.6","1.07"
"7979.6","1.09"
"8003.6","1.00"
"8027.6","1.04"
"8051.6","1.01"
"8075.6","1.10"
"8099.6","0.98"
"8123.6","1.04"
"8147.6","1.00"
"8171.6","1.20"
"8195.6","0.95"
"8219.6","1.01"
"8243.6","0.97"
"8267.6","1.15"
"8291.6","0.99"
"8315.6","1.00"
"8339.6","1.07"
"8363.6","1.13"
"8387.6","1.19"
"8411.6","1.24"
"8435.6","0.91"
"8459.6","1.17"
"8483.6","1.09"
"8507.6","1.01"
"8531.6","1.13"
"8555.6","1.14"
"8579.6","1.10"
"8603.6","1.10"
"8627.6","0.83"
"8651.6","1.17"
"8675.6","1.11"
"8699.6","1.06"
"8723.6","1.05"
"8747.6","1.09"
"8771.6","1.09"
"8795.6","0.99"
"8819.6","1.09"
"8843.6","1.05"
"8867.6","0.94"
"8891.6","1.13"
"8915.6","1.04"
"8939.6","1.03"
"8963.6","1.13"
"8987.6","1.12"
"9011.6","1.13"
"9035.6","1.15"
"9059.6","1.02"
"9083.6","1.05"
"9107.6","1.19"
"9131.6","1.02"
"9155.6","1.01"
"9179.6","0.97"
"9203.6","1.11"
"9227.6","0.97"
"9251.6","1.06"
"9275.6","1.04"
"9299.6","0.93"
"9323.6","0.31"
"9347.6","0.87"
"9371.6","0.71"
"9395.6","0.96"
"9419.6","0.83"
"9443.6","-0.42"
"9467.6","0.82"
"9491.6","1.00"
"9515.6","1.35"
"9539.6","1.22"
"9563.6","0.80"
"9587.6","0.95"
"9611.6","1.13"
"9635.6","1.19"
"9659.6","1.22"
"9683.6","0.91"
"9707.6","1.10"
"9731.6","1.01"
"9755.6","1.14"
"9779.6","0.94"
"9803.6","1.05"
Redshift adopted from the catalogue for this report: 0.467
